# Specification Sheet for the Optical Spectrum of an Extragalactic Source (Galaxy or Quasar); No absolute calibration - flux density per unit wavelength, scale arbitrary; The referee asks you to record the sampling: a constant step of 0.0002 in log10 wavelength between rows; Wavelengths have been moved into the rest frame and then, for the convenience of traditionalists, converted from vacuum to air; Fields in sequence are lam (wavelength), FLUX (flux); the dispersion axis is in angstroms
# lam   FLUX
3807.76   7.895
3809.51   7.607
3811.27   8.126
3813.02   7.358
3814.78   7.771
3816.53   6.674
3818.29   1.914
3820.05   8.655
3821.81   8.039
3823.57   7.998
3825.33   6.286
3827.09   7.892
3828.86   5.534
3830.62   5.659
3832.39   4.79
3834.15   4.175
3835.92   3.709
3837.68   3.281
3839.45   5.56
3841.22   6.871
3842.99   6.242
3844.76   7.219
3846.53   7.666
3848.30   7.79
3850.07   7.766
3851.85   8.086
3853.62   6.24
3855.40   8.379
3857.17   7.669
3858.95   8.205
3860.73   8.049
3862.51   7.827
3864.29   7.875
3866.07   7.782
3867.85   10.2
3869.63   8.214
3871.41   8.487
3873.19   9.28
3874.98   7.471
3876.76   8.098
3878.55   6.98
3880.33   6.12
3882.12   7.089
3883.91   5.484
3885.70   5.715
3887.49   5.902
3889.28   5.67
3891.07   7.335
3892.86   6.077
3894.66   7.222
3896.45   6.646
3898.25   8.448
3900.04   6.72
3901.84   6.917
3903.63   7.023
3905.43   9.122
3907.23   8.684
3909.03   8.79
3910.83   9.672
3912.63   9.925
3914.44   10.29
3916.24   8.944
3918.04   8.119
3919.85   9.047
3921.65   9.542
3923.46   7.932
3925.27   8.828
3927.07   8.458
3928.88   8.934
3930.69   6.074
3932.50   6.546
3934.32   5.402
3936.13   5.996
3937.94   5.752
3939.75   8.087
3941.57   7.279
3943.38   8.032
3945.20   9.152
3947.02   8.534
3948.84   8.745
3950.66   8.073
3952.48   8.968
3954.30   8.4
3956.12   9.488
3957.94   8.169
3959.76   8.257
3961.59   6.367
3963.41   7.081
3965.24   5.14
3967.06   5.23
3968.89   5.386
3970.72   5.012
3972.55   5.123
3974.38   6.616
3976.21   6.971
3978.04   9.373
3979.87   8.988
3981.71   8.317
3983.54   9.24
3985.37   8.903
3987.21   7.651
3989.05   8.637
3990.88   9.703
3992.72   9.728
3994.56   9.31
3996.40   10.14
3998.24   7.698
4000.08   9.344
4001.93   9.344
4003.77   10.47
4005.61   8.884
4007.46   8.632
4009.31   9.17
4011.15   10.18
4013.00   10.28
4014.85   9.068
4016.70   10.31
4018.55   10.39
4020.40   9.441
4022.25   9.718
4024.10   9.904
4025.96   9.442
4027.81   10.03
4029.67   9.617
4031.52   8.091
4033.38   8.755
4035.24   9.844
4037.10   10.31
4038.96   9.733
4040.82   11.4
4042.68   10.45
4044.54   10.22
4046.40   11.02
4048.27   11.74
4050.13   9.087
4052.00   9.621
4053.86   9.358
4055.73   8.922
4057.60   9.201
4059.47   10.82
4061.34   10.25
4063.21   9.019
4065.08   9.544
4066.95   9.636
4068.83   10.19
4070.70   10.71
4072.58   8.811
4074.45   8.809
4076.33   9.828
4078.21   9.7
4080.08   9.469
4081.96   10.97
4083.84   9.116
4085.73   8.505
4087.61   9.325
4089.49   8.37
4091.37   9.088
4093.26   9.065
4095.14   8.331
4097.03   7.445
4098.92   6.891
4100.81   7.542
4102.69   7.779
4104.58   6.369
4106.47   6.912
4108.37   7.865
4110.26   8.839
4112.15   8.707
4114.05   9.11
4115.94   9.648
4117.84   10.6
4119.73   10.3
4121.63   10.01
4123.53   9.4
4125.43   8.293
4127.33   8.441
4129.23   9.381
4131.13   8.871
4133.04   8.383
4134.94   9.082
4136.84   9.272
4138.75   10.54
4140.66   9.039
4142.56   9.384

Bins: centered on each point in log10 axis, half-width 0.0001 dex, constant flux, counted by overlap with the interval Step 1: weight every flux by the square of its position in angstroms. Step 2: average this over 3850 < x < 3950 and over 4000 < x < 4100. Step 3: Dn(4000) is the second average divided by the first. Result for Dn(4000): 1.3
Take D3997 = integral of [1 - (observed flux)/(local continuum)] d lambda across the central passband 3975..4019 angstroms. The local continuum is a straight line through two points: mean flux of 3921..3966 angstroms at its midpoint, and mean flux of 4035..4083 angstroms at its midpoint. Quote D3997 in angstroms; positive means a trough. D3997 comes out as -2.04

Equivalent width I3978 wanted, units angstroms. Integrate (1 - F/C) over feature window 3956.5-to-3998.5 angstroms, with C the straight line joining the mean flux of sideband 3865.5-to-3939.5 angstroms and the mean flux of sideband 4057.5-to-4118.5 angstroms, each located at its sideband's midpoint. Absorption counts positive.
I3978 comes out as 2.5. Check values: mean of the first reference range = 7.69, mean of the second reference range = 8.97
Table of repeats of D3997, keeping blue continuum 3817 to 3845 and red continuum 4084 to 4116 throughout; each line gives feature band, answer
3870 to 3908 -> -4.9 angstroms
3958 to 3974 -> 2.1 angstroms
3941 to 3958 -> -4.0 angstroms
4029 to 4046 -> -4.9 angstroms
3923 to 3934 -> -1.6 angstroms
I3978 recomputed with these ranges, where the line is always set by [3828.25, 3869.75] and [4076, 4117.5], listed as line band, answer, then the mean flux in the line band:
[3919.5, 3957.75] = -2.4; 7.95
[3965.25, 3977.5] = 3.1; 5.79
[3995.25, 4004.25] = -1.6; 9.34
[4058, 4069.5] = -2.1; 9.87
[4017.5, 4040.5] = -4.4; 9.66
